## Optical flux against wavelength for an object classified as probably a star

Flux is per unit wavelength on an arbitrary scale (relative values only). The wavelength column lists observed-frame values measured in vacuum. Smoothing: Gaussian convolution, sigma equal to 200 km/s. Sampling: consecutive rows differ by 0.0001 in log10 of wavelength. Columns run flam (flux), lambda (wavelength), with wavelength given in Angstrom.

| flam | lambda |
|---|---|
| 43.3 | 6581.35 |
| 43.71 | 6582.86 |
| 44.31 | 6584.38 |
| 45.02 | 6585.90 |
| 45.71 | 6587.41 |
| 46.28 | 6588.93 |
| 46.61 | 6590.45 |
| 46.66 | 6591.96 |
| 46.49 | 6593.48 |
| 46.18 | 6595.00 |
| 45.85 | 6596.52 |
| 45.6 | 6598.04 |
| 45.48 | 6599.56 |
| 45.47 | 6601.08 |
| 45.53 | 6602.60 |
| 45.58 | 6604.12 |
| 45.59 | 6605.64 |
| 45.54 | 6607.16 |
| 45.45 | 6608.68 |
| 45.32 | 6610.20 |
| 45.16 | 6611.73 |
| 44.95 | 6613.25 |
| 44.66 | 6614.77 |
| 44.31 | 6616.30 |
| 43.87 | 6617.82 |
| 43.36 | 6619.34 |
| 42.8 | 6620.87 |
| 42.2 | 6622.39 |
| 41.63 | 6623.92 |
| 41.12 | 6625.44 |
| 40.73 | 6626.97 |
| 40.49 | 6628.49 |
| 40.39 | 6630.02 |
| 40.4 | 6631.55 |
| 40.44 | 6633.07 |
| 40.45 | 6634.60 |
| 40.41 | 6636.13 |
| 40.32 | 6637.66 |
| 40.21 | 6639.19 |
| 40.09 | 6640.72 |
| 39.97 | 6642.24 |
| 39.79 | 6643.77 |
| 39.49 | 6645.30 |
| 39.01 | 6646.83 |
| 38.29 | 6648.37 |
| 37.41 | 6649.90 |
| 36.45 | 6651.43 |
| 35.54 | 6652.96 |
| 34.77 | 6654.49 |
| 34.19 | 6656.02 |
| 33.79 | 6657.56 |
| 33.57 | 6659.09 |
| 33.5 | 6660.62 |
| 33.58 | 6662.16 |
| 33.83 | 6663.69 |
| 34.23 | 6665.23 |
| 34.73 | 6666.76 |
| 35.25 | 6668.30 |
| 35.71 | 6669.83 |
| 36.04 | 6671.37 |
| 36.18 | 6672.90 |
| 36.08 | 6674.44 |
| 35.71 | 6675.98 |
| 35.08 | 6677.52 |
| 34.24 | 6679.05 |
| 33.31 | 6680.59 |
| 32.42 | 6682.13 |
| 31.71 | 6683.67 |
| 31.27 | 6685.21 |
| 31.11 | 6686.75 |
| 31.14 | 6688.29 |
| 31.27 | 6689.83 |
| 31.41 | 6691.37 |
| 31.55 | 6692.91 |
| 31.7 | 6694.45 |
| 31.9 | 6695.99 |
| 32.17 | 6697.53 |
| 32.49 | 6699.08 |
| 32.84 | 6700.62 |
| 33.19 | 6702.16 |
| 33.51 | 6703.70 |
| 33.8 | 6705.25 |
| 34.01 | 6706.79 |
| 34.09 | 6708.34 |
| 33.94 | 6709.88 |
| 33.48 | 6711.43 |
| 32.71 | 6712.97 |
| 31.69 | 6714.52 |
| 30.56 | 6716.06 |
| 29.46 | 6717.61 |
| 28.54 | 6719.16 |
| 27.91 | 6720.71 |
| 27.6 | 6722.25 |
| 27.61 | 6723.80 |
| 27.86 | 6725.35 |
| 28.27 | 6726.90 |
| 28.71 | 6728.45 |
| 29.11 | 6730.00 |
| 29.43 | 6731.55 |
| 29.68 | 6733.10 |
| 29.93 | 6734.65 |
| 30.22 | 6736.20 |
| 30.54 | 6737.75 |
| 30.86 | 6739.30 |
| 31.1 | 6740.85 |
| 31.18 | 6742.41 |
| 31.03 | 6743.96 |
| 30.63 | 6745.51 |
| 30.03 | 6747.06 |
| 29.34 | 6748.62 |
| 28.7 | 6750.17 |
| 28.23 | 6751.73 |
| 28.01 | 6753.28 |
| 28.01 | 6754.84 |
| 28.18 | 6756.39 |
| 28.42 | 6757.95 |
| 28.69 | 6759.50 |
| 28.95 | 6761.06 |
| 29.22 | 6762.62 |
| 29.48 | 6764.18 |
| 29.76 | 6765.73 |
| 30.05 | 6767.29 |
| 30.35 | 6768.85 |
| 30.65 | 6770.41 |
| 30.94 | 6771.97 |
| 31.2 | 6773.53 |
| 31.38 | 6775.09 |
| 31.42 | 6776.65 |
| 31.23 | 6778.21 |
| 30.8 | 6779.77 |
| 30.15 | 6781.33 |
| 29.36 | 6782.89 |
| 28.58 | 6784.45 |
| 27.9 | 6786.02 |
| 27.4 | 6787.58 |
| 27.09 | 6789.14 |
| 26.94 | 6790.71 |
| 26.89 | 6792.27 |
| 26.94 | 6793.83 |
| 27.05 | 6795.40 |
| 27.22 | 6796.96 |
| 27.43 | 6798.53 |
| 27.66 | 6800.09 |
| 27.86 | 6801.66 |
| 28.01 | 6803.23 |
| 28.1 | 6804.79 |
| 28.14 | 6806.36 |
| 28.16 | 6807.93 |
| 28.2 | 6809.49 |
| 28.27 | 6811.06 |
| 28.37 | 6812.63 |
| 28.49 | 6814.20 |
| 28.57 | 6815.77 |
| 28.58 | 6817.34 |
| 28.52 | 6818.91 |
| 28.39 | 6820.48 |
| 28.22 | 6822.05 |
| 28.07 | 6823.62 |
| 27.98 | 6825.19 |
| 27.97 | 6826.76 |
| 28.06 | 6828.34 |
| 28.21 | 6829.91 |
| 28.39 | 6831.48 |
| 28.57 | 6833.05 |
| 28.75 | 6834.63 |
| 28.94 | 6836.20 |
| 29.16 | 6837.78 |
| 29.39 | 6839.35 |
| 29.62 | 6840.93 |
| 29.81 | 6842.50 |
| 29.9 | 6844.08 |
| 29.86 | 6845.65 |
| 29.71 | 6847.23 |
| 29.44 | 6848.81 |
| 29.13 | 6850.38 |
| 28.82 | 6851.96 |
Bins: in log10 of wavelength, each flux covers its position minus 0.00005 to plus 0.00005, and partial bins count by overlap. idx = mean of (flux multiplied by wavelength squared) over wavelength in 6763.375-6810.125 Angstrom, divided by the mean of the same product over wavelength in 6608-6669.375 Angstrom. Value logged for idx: 0.77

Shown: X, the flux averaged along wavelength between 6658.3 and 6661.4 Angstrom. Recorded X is 33.5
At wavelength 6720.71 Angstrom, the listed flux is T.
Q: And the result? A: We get 27.91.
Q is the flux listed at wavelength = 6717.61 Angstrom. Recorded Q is 29.46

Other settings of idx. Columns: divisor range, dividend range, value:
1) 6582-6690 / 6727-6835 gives 0.76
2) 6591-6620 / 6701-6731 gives 0.70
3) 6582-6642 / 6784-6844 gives 0.69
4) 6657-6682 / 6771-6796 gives 0.87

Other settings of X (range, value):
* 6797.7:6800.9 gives 27.5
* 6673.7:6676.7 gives 35.9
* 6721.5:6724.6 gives 27.6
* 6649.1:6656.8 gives 35.7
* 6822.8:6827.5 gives 28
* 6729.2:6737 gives 29.7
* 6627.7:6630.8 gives 40.4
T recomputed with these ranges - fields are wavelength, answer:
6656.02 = 34.19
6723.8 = 27.61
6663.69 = 33.83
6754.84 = 28.01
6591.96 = 46.66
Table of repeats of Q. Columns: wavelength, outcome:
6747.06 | 30.03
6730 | 29.11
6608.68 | 45.45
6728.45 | 28.71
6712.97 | 32.71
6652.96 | 35.54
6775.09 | 31.38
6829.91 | 28.21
